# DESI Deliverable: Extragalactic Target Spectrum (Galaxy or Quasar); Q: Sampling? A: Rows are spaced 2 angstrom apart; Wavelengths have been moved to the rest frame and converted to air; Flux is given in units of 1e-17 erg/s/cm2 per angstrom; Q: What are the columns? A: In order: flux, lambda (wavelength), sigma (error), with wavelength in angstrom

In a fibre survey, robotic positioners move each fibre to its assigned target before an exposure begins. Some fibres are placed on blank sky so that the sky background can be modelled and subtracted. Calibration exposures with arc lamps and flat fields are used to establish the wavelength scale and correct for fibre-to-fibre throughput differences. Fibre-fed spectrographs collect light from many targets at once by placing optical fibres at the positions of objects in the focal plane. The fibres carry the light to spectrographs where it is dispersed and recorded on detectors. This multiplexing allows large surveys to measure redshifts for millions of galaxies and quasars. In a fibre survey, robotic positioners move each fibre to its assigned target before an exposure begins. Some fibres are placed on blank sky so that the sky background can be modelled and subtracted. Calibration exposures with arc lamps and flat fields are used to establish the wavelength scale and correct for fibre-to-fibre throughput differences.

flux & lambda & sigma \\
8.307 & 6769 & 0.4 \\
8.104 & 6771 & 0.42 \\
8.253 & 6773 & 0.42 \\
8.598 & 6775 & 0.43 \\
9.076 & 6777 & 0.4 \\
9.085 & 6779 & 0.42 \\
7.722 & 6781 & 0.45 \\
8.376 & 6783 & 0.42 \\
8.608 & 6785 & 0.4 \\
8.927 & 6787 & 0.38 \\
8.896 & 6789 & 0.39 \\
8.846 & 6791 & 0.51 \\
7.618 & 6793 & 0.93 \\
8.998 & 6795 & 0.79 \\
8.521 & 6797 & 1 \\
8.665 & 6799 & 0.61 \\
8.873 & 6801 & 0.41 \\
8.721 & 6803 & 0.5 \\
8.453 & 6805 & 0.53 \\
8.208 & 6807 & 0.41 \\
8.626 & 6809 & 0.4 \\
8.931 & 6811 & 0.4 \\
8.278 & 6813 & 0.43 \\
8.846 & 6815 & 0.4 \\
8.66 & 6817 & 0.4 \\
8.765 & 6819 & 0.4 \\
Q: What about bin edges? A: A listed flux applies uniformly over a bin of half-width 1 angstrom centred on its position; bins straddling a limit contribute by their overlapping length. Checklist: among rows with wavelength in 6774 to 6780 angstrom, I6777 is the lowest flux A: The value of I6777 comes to 8.598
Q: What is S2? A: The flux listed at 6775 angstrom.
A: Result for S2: 8.598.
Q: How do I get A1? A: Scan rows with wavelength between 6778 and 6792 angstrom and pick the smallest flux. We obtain 7.722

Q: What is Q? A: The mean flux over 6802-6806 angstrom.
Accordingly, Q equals 8.59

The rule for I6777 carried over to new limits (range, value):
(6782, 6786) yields 8.376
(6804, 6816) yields 8.208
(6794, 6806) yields 8.453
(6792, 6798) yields 7.618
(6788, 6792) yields 8.846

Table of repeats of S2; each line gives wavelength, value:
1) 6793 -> 7.618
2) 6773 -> 8.253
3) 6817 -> 8.66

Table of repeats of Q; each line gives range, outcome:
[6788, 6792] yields 8.87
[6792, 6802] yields 8.54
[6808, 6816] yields 8.67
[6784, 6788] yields 8.77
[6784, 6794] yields 8.58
